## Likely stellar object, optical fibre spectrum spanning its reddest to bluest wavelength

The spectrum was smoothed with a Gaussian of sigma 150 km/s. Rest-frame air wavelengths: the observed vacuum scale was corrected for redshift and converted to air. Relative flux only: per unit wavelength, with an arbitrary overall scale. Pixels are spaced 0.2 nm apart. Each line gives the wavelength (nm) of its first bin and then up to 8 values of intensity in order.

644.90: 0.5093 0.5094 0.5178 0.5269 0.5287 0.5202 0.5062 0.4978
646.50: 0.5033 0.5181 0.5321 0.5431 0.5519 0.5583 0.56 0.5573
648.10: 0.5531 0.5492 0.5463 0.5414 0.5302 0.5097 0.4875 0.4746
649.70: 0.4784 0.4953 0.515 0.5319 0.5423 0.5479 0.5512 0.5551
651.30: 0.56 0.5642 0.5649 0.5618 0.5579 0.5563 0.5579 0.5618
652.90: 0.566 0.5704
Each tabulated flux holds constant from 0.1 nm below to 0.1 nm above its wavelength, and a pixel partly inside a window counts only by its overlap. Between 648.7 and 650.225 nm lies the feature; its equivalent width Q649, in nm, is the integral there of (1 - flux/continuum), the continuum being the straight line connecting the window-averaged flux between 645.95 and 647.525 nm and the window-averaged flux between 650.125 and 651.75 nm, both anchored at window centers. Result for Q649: 0.11 nm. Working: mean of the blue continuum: 0.525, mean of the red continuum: 0.55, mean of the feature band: 0.502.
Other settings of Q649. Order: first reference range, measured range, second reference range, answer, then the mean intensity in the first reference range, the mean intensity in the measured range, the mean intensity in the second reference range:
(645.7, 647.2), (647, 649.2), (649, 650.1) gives -0.18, 0.518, 0.546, 0.491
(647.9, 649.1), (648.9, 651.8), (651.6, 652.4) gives 0.13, 0.542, 0.527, 0.56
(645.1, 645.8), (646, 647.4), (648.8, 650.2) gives -0.02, 0.522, 0.522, 0.499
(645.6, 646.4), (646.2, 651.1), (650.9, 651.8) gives 0.07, 0.513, 0.529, 0.56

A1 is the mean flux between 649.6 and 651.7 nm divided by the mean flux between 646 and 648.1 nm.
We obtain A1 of 1.00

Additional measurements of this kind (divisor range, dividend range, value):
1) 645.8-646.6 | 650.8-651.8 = 1.10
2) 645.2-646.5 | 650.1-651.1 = 1.05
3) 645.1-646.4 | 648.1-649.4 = 1.03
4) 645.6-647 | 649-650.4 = 0.97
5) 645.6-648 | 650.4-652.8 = 1.05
